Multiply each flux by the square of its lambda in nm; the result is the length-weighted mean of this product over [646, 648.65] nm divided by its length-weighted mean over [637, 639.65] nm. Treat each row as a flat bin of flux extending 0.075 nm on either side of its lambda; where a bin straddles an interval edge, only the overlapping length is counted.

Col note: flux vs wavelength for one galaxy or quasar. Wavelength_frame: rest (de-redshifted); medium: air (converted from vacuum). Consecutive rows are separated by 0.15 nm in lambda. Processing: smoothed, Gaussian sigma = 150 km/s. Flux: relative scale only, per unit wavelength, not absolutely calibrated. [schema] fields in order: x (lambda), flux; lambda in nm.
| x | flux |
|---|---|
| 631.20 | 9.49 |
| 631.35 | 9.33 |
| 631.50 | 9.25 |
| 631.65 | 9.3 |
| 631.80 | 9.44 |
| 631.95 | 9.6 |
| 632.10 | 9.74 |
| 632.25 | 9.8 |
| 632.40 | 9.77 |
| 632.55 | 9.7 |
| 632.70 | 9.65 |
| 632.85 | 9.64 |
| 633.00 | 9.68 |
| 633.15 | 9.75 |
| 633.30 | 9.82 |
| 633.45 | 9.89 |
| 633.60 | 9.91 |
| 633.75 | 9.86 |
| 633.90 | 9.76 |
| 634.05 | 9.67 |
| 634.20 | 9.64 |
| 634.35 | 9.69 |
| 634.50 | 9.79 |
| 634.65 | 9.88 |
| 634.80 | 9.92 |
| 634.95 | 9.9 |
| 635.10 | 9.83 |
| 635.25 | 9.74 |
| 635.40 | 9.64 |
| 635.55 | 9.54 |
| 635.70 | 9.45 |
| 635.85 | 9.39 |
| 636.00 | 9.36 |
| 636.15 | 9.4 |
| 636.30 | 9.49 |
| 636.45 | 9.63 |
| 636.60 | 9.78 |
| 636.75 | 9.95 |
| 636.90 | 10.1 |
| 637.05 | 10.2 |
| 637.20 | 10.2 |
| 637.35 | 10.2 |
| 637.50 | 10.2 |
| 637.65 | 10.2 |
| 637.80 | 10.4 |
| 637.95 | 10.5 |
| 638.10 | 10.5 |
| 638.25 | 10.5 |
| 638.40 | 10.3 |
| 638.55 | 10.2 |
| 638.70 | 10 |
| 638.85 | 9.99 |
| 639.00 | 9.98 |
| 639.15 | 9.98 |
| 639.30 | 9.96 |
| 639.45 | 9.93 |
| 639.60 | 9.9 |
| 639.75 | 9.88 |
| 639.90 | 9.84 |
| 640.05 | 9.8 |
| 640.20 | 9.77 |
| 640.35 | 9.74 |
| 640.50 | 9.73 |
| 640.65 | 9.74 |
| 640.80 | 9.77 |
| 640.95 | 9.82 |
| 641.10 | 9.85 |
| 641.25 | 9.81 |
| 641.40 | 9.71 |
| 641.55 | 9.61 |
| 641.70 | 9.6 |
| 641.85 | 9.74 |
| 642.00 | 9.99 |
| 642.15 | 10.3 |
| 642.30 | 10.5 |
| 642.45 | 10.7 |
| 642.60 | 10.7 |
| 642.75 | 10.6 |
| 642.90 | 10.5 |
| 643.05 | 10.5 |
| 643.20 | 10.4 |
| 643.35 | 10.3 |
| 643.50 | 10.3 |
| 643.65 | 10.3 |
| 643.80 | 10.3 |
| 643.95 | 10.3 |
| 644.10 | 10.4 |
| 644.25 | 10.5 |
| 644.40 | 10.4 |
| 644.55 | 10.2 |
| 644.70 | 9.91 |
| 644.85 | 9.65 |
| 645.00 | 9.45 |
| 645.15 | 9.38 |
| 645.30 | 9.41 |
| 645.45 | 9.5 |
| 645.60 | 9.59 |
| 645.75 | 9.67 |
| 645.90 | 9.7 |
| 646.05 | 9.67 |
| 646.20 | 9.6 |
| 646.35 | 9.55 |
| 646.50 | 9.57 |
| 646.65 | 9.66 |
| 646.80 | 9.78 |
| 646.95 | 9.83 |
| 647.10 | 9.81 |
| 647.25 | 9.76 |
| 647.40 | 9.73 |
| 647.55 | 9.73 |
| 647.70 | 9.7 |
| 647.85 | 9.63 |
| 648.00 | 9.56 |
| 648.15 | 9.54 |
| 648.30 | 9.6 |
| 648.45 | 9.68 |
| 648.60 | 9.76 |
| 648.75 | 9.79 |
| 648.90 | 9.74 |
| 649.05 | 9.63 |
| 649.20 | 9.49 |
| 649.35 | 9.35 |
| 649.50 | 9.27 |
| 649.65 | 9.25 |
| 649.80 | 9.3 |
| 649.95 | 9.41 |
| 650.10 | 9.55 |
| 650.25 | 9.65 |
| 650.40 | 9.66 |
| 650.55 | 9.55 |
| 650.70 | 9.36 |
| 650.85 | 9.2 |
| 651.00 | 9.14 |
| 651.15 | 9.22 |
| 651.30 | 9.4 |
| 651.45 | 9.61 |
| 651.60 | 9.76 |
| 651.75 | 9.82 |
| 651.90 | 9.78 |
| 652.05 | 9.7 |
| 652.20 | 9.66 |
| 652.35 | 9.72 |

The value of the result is 0.98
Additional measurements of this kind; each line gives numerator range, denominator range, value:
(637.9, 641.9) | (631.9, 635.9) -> 1.04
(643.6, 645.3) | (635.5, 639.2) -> 1.03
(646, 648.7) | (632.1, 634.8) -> 1.04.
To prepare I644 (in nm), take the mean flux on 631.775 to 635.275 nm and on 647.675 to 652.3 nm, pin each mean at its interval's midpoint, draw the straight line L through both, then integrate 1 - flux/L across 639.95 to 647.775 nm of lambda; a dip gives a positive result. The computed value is -0.25 nm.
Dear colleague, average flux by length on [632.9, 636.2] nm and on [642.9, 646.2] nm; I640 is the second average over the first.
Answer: 1.03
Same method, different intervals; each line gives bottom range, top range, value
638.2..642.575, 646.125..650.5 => 0.96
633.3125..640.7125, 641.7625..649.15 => 1.00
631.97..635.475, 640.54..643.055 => 1.03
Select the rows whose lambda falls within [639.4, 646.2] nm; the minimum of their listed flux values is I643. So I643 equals 9.38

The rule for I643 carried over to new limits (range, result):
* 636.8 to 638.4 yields 10.1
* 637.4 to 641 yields 9.73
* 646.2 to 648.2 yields 9.54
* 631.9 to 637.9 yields 9.36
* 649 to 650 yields 9.25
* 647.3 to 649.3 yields 9.49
